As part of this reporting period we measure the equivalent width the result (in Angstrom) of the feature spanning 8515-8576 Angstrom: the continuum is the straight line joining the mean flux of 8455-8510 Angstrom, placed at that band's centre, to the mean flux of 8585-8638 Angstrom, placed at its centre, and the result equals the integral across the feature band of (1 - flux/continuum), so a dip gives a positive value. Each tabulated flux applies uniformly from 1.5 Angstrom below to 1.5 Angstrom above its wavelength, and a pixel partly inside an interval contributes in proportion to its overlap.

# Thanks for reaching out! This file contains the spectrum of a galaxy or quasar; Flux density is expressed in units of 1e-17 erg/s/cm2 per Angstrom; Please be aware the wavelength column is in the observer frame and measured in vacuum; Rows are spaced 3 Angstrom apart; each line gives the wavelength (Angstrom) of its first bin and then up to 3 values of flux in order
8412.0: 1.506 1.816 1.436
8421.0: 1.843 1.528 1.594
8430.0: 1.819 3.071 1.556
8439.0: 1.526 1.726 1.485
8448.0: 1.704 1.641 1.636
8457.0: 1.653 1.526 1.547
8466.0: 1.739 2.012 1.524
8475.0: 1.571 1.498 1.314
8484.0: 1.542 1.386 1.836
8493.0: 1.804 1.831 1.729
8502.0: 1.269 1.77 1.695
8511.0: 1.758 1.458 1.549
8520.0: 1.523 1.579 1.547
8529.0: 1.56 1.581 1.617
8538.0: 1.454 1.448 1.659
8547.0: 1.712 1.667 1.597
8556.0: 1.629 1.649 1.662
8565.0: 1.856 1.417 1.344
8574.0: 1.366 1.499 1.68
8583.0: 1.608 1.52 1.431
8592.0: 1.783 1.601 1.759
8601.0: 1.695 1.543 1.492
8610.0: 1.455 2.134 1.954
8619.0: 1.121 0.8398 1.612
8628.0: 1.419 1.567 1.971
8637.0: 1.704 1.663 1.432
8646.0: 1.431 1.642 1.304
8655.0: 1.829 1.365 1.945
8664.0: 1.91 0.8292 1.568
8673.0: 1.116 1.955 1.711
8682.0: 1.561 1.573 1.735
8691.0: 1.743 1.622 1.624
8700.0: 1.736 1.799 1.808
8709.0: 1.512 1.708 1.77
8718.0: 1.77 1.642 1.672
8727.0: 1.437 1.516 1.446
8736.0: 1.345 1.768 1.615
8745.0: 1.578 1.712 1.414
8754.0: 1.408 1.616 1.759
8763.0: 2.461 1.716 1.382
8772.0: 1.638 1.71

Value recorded 1.5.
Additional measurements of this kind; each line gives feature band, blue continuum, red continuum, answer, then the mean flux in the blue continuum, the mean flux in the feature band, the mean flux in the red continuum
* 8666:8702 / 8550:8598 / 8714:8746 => 0.3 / 1.58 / 1.58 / 1.59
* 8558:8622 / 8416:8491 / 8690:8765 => 3.2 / 1.67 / 1.58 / 1.66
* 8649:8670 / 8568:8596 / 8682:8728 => 1.0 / 1.53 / 1.54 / 1.68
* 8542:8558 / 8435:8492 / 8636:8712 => -0.4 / 1.6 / 1.65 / 1.61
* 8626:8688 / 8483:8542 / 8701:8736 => 1.6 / 1.6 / 1.58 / 1.63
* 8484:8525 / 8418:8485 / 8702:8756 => 1.0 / 1.68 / 1.63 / 1.6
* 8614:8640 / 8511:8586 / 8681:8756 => 0.8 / 1.57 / 1.54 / 1.62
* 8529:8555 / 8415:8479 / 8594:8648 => 0.7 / 1.7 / 1.59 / 1.58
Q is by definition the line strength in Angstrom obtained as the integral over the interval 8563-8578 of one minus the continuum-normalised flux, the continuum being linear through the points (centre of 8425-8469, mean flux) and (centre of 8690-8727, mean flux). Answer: 1.9 Angstrom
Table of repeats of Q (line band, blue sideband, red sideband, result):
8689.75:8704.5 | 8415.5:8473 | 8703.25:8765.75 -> -0.4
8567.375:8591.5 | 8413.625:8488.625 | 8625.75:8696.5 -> 1.8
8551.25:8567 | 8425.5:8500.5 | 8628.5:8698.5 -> -0.2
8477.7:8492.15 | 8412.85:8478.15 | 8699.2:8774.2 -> 1.4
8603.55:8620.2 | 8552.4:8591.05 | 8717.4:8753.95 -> -0.7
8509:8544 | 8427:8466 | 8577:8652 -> 2.1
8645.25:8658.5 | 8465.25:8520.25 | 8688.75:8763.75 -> 0.9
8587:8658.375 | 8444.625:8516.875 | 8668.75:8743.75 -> 2.3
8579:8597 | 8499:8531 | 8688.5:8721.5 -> 0.2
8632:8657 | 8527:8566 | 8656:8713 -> 0.1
